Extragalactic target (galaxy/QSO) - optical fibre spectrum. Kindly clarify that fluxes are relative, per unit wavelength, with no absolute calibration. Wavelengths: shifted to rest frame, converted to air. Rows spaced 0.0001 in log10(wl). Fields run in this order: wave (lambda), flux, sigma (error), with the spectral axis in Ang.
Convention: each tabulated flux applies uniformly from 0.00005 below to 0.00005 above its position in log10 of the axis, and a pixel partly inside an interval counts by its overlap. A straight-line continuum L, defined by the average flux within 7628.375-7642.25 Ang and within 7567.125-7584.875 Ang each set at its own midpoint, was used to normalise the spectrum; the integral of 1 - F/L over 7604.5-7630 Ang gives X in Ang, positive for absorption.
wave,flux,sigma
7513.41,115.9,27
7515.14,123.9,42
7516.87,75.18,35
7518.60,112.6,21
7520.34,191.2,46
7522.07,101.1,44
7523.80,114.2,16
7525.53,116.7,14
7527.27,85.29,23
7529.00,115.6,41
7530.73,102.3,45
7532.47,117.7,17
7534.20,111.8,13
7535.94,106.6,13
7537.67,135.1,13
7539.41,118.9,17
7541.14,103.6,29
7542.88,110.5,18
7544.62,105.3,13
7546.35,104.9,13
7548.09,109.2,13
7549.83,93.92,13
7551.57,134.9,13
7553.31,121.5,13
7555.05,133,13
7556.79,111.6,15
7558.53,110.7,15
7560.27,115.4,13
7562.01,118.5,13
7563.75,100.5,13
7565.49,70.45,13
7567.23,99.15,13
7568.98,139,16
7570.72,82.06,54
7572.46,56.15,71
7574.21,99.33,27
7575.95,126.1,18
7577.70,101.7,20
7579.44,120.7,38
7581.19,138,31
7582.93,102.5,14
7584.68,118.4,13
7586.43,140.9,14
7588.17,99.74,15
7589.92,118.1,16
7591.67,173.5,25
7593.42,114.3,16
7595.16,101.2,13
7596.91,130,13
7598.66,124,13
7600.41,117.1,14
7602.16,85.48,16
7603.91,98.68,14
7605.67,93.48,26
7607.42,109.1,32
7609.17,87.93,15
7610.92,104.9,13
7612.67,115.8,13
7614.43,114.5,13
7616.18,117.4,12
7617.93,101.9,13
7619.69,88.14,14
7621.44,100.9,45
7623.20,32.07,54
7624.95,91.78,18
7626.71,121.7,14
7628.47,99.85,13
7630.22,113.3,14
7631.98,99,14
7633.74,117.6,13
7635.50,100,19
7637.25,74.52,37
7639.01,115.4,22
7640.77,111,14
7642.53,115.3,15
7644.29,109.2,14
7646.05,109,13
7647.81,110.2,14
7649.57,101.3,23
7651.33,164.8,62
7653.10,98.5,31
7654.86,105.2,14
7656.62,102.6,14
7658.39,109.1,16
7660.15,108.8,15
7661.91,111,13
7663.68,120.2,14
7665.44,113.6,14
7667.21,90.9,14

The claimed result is 1.6 Ang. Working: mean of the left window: 107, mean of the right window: 105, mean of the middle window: 98.9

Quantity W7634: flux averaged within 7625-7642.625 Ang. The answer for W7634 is 106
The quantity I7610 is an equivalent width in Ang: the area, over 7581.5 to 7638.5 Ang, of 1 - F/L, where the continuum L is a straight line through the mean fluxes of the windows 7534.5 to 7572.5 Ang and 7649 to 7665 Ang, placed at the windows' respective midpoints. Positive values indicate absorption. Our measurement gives 2.48 Ang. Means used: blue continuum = 109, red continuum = 114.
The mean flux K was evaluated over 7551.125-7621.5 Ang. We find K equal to 111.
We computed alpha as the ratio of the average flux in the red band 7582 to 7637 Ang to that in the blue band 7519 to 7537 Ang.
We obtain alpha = 0.92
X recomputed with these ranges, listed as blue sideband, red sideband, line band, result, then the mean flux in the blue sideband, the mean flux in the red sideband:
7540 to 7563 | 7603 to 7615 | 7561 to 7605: -1.39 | 113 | 103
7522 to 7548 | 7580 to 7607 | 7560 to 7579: 2.23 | 110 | 117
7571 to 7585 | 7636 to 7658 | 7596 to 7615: 0.07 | 106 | 110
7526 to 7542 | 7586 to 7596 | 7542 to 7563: 0.22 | 111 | 124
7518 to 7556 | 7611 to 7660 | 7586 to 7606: -1.27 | 116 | 105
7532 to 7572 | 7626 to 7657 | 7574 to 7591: -1.21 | 110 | 109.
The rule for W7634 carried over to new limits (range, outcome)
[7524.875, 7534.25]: 108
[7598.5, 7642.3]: 101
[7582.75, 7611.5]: 113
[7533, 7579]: 109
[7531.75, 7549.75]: 112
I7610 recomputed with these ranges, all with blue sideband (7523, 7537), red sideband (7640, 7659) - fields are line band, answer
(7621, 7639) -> 2.6 Ang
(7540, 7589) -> 0.2 Ang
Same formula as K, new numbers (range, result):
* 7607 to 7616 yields 107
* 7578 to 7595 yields 123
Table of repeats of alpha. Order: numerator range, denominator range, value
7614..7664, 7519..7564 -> 0.92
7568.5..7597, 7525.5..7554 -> 1.03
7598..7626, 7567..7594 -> 0.86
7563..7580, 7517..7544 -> 0.86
